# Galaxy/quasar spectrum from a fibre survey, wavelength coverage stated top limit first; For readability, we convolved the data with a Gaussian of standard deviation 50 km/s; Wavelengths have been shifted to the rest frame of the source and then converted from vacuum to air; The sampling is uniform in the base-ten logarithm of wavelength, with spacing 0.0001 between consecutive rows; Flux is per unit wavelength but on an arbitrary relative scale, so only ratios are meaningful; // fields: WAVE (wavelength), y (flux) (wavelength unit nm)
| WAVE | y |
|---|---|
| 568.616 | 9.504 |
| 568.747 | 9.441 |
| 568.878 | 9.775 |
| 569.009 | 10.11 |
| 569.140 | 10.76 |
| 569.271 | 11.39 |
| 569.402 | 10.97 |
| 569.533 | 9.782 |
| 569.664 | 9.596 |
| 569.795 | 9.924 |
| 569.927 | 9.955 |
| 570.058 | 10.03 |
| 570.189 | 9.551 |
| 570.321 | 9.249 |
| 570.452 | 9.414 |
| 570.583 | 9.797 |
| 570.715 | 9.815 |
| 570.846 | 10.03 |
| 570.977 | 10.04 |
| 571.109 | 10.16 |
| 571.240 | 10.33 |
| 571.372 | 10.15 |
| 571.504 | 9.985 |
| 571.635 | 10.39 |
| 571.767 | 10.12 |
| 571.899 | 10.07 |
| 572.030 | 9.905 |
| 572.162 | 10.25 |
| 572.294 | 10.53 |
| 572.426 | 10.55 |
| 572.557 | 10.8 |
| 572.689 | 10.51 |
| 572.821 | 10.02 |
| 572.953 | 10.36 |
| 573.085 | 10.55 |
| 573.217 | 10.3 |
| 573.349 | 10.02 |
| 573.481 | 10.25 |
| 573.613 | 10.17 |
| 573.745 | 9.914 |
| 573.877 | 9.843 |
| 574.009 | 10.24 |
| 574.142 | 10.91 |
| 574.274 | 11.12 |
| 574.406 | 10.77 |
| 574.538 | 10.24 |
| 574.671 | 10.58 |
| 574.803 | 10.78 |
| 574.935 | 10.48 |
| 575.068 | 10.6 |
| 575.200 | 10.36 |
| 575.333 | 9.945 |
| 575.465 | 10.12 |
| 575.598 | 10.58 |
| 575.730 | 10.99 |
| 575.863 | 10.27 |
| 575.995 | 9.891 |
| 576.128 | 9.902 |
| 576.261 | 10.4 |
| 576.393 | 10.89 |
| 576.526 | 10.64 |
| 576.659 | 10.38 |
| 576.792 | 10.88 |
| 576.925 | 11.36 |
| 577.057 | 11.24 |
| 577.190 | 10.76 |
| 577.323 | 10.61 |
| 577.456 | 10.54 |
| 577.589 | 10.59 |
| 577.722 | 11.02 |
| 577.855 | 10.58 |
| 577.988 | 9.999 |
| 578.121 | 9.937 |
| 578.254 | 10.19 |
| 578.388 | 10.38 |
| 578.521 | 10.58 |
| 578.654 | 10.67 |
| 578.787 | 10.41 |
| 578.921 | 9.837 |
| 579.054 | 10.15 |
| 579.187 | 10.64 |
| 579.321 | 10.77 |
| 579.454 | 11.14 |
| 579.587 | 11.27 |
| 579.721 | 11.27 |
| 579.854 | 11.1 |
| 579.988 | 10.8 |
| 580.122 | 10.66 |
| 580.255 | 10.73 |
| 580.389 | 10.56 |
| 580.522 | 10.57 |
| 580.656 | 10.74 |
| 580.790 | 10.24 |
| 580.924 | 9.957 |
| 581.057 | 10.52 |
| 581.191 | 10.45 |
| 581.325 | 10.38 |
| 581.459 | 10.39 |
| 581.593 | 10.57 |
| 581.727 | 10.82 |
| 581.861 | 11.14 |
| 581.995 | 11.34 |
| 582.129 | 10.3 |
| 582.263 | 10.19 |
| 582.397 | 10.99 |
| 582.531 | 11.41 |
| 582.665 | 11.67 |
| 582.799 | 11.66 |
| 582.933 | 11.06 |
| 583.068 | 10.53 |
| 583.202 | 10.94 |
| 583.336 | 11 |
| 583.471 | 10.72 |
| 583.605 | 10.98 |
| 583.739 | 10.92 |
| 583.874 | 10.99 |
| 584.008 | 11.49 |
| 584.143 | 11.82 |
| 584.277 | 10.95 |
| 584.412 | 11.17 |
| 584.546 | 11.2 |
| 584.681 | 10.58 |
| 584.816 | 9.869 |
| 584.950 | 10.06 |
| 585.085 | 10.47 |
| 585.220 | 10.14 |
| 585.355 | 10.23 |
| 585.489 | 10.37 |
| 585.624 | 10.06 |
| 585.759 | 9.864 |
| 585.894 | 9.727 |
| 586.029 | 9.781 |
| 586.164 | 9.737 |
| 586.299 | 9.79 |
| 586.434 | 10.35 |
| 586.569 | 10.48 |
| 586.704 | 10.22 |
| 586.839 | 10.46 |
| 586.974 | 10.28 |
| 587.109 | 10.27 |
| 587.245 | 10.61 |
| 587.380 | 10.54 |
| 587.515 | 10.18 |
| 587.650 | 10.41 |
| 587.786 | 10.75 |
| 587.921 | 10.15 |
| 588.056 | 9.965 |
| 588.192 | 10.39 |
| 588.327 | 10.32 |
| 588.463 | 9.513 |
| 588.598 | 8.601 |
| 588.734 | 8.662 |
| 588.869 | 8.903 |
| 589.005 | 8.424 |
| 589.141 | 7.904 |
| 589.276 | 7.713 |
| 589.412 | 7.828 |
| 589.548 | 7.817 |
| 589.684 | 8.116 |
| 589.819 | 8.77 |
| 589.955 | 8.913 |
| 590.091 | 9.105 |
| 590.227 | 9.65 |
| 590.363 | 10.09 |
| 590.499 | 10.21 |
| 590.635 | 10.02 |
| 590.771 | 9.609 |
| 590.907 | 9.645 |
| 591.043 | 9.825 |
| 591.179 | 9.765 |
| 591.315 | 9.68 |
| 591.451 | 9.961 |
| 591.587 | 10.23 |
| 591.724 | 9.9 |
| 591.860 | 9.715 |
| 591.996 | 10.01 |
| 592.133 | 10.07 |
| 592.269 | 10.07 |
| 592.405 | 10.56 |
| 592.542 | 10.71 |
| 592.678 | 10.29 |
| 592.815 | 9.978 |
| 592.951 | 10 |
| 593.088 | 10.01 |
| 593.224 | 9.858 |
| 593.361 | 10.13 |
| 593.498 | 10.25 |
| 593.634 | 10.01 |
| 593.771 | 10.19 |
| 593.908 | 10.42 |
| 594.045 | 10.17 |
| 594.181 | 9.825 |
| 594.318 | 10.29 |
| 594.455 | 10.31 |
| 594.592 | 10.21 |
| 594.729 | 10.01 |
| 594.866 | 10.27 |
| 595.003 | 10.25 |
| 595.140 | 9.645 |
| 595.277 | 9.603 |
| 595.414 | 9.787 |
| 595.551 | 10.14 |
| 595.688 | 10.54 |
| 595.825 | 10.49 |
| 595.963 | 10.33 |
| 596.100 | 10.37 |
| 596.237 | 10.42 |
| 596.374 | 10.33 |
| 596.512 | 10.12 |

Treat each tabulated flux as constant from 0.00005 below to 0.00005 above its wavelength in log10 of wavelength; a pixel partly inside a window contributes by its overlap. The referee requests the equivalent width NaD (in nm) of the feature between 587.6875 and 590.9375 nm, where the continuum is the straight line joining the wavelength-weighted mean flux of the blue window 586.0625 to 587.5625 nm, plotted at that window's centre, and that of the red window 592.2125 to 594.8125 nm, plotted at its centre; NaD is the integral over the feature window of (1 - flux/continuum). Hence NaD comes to 0.32 nm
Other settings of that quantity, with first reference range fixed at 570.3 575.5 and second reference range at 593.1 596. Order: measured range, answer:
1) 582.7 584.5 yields -0.16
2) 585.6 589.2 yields 0.11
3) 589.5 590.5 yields 0.11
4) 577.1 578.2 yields -0.03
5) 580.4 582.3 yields -0.06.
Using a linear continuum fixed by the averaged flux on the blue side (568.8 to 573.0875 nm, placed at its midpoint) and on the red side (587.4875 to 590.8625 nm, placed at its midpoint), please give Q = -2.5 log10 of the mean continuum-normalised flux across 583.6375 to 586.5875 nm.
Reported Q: -0.11 mag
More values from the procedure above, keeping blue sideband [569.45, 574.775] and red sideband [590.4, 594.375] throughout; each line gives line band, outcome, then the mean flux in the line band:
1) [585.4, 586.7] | 0.005 mag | 10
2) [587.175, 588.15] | -0.031 mag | 10.4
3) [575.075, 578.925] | -0.038 mag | 10.5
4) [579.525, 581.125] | -0.061 mag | 10.7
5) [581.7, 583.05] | -0.097 mag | 11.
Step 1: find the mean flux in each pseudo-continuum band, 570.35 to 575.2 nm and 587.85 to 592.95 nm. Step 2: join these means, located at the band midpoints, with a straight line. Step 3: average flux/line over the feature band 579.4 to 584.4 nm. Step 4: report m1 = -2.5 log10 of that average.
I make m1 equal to -0.105 mag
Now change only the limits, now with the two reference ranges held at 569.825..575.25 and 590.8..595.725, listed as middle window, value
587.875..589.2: 0.09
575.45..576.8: -0.03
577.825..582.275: -0.04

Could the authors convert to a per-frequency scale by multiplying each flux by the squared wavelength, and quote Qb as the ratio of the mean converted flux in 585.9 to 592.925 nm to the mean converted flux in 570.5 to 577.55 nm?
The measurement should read 1.0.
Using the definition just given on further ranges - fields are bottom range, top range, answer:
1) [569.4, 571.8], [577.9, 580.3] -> 1.10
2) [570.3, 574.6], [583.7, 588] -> 1.07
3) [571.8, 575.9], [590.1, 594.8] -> 1.03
